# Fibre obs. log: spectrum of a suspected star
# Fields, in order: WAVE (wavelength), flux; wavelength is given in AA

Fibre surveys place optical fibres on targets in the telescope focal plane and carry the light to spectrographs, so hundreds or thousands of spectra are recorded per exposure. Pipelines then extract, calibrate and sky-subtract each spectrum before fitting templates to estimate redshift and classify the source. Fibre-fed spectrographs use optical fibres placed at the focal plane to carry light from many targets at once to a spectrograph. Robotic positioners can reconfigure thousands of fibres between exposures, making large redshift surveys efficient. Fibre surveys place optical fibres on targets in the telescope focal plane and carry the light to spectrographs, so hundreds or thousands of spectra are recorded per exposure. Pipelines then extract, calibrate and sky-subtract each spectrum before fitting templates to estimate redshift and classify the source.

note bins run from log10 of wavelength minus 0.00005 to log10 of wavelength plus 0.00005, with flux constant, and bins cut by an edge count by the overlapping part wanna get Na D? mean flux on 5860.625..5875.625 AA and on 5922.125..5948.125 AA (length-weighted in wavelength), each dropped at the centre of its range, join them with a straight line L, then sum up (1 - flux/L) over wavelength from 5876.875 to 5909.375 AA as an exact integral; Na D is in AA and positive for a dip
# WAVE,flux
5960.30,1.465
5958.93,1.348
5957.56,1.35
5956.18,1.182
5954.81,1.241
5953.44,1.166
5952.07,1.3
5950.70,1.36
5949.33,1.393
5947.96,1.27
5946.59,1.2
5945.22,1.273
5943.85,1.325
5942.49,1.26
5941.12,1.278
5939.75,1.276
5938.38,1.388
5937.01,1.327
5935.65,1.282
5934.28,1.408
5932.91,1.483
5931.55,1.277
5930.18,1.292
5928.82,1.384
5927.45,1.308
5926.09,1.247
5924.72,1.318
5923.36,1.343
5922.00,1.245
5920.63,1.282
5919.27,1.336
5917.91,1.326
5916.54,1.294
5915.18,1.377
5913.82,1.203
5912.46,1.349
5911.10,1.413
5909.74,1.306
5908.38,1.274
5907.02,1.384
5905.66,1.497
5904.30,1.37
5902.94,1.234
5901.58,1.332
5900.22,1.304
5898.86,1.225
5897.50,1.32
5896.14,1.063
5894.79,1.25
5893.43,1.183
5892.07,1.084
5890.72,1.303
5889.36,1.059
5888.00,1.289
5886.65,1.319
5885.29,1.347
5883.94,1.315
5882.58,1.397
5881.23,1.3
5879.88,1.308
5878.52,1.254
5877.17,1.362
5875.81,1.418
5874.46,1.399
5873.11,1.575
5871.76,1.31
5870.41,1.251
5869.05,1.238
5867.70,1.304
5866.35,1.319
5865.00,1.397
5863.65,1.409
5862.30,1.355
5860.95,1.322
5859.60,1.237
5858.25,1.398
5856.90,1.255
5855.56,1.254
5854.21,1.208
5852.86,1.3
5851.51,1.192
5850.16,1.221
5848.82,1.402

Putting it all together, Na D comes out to 1.4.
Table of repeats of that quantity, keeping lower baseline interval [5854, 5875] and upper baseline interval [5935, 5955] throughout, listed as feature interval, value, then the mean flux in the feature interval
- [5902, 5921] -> -0.4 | 1.33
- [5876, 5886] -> -0.1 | 1.33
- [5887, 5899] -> 1.1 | 1.2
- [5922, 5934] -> -0.3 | 1.33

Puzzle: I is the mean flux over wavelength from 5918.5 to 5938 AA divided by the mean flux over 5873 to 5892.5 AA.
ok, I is 1.01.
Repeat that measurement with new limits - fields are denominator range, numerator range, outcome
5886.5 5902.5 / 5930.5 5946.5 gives 1.08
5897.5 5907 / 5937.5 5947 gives 0.97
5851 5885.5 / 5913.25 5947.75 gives 0.99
